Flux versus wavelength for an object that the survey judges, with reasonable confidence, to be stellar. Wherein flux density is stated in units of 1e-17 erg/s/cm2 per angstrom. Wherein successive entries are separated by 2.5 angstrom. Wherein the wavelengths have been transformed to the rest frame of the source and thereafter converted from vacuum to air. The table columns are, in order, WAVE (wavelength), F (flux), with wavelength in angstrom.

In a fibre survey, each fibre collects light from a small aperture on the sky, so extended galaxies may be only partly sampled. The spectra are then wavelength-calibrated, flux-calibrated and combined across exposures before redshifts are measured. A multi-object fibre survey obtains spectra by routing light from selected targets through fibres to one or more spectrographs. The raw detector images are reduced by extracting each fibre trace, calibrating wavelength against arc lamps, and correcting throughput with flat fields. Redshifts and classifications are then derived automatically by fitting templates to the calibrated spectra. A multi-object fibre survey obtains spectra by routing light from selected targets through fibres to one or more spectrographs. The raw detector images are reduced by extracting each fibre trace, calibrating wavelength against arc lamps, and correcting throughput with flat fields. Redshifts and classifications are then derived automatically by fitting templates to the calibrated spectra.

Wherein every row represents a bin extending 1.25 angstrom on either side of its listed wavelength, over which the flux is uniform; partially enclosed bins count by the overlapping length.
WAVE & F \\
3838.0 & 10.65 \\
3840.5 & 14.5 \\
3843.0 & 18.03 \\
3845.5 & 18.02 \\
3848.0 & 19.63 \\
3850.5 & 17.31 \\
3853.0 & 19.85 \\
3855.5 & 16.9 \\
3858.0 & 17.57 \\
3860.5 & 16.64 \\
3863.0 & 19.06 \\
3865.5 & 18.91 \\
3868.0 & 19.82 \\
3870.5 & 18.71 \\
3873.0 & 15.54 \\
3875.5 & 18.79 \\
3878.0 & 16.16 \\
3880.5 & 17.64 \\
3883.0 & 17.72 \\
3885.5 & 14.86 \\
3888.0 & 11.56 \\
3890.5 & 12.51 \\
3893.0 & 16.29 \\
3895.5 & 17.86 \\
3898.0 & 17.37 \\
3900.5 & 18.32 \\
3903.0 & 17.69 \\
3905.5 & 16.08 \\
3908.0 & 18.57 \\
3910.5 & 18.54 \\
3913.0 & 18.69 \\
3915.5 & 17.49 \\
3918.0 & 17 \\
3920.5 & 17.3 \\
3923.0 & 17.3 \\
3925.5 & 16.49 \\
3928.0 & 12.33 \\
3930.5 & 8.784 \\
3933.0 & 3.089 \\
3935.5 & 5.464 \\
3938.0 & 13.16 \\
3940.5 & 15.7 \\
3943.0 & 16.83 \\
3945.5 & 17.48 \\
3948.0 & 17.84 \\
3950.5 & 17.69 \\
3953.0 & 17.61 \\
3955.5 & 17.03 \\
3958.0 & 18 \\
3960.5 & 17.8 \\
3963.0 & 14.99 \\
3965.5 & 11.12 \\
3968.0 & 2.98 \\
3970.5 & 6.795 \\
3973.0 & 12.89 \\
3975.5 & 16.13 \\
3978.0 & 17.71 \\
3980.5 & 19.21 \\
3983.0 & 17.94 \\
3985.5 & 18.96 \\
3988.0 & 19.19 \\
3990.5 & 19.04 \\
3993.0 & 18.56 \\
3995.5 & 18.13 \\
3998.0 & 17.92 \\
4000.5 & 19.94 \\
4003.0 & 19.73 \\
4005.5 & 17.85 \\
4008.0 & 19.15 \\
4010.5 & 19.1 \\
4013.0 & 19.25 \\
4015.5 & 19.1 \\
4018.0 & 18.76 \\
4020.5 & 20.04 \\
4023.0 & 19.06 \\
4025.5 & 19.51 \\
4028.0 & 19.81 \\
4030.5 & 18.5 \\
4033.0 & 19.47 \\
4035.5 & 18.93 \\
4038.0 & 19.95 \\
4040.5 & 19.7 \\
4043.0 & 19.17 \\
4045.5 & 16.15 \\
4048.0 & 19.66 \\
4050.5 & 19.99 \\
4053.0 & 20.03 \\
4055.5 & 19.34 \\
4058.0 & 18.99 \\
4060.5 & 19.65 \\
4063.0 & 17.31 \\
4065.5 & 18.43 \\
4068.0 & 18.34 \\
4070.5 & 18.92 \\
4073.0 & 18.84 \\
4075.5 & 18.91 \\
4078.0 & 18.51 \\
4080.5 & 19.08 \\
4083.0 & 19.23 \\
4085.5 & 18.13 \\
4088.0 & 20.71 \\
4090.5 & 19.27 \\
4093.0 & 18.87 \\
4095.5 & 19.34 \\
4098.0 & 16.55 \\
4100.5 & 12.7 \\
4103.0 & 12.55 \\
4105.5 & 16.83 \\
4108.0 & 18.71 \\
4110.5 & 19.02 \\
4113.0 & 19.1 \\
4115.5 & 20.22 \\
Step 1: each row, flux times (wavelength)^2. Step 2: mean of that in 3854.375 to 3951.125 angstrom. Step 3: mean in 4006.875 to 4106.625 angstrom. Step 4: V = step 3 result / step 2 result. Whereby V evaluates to 1.3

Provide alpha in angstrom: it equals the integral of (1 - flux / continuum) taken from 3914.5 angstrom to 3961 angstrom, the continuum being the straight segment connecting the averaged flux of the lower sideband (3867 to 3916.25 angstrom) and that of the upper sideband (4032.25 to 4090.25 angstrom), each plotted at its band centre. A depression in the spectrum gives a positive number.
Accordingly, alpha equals 7.00 angstrom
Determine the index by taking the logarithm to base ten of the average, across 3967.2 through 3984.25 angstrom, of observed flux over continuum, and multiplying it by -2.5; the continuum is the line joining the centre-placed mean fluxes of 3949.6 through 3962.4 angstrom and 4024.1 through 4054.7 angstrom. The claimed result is 0.30 mag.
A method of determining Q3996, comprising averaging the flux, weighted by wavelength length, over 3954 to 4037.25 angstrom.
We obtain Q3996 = 17.4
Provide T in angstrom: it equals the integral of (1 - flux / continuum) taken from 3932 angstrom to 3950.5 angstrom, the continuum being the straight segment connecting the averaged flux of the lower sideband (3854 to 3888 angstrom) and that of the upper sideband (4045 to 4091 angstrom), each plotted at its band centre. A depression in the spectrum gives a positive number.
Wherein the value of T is 4.8 angstrom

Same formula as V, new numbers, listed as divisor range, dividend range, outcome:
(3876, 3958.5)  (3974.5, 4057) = 1.27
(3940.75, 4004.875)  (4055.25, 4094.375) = 1.21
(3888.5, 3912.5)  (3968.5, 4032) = 1.12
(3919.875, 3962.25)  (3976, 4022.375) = 1.32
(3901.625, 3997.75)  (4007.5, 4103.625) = 1.27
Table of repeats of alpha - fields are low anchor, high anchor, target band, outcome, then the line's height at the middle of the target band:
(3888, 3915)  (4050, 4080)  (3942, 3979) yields 5.89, 17.7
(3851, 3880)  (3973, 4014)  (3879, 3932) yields 5.75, 18.1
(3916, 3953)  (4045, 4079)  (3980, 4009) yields -4.23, 16.4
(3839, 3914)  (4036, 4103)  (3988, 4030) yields -2.05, 18.2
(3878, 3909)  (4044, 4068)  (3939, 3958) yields 0.02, 17.2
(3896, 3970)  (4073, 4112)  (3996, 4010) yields -2.19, 16.3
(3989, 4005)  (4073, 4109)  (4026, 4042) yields -0.82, 18.4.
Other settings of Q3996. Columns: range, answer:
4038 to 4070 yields 18.9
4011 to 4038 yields 19.3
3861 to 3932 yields 16.6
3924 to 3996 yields 14.8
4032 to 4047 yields 18.9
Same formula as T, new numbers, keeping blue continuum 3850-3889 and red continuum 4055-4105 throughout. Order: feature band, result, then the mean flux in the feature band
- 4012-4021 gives -0.66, 19.2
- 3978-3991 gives -0.70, 18.7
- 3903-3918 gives -0.24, 17.8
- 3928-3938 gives 5.72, 7.52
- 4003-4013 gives -0.57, 18.9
